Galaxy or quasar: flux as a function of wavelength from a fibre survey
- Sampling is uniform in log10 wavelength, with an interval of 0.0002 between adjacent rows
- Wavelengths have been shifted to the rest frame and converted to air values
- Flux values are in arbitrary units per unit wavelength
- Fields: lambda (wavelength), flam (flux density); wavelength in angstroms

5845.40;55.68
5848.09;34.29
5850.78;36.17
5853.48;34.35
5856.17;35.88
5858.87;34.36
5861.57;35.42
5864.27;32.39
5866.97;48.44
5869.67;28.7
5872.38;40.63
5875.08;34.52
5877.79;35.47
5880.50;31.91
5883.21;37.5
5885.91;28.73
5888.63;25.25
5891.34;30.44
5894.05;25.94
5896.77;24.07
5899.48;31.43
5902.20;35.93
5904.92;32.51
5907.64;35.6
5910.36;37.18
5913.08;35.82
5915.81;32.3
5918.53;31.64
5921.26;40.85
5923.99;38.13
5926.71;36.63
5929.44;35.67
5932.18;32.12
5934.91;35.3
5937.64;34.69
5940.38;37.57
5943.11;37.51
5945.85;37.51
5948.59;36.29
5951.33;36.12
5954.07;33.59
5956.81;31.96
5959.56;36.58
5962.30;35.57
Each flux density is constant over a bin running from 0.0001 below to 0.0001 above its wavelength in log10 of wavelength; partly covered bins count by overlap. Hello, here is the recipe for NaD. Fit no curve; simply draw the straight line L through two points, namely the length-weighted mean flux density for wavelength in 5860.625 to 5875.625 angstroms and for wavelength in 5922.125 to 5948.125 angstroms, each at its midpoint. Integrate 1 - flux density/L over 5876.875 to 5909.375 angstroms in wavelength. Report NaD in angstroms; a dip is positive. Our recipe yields 4.8 angstroms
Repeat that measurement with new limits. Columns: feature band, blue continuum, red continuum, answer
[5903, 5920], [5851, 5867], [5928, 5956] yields 0.66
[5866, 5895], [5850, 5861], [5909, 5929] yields 1.78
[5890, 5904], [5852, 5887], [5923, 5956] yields 2.31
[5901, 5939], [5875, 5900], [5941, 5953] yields -1.67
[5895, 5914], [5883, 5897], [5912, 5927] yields -0.54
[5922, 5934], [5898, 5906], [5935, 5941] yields -0.30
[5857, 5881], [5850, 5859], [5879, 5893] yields -2.00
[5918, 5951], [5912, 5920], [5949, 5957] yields -2.35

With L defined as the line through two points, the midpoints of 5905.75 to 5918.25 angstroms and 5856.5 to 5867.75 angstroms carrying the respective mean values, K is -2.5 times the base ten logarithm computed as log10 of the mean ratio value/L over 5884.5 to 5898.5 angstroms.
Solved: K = 0.30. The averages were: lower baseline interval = 36.9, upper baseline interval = 34.8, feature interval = 27.1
